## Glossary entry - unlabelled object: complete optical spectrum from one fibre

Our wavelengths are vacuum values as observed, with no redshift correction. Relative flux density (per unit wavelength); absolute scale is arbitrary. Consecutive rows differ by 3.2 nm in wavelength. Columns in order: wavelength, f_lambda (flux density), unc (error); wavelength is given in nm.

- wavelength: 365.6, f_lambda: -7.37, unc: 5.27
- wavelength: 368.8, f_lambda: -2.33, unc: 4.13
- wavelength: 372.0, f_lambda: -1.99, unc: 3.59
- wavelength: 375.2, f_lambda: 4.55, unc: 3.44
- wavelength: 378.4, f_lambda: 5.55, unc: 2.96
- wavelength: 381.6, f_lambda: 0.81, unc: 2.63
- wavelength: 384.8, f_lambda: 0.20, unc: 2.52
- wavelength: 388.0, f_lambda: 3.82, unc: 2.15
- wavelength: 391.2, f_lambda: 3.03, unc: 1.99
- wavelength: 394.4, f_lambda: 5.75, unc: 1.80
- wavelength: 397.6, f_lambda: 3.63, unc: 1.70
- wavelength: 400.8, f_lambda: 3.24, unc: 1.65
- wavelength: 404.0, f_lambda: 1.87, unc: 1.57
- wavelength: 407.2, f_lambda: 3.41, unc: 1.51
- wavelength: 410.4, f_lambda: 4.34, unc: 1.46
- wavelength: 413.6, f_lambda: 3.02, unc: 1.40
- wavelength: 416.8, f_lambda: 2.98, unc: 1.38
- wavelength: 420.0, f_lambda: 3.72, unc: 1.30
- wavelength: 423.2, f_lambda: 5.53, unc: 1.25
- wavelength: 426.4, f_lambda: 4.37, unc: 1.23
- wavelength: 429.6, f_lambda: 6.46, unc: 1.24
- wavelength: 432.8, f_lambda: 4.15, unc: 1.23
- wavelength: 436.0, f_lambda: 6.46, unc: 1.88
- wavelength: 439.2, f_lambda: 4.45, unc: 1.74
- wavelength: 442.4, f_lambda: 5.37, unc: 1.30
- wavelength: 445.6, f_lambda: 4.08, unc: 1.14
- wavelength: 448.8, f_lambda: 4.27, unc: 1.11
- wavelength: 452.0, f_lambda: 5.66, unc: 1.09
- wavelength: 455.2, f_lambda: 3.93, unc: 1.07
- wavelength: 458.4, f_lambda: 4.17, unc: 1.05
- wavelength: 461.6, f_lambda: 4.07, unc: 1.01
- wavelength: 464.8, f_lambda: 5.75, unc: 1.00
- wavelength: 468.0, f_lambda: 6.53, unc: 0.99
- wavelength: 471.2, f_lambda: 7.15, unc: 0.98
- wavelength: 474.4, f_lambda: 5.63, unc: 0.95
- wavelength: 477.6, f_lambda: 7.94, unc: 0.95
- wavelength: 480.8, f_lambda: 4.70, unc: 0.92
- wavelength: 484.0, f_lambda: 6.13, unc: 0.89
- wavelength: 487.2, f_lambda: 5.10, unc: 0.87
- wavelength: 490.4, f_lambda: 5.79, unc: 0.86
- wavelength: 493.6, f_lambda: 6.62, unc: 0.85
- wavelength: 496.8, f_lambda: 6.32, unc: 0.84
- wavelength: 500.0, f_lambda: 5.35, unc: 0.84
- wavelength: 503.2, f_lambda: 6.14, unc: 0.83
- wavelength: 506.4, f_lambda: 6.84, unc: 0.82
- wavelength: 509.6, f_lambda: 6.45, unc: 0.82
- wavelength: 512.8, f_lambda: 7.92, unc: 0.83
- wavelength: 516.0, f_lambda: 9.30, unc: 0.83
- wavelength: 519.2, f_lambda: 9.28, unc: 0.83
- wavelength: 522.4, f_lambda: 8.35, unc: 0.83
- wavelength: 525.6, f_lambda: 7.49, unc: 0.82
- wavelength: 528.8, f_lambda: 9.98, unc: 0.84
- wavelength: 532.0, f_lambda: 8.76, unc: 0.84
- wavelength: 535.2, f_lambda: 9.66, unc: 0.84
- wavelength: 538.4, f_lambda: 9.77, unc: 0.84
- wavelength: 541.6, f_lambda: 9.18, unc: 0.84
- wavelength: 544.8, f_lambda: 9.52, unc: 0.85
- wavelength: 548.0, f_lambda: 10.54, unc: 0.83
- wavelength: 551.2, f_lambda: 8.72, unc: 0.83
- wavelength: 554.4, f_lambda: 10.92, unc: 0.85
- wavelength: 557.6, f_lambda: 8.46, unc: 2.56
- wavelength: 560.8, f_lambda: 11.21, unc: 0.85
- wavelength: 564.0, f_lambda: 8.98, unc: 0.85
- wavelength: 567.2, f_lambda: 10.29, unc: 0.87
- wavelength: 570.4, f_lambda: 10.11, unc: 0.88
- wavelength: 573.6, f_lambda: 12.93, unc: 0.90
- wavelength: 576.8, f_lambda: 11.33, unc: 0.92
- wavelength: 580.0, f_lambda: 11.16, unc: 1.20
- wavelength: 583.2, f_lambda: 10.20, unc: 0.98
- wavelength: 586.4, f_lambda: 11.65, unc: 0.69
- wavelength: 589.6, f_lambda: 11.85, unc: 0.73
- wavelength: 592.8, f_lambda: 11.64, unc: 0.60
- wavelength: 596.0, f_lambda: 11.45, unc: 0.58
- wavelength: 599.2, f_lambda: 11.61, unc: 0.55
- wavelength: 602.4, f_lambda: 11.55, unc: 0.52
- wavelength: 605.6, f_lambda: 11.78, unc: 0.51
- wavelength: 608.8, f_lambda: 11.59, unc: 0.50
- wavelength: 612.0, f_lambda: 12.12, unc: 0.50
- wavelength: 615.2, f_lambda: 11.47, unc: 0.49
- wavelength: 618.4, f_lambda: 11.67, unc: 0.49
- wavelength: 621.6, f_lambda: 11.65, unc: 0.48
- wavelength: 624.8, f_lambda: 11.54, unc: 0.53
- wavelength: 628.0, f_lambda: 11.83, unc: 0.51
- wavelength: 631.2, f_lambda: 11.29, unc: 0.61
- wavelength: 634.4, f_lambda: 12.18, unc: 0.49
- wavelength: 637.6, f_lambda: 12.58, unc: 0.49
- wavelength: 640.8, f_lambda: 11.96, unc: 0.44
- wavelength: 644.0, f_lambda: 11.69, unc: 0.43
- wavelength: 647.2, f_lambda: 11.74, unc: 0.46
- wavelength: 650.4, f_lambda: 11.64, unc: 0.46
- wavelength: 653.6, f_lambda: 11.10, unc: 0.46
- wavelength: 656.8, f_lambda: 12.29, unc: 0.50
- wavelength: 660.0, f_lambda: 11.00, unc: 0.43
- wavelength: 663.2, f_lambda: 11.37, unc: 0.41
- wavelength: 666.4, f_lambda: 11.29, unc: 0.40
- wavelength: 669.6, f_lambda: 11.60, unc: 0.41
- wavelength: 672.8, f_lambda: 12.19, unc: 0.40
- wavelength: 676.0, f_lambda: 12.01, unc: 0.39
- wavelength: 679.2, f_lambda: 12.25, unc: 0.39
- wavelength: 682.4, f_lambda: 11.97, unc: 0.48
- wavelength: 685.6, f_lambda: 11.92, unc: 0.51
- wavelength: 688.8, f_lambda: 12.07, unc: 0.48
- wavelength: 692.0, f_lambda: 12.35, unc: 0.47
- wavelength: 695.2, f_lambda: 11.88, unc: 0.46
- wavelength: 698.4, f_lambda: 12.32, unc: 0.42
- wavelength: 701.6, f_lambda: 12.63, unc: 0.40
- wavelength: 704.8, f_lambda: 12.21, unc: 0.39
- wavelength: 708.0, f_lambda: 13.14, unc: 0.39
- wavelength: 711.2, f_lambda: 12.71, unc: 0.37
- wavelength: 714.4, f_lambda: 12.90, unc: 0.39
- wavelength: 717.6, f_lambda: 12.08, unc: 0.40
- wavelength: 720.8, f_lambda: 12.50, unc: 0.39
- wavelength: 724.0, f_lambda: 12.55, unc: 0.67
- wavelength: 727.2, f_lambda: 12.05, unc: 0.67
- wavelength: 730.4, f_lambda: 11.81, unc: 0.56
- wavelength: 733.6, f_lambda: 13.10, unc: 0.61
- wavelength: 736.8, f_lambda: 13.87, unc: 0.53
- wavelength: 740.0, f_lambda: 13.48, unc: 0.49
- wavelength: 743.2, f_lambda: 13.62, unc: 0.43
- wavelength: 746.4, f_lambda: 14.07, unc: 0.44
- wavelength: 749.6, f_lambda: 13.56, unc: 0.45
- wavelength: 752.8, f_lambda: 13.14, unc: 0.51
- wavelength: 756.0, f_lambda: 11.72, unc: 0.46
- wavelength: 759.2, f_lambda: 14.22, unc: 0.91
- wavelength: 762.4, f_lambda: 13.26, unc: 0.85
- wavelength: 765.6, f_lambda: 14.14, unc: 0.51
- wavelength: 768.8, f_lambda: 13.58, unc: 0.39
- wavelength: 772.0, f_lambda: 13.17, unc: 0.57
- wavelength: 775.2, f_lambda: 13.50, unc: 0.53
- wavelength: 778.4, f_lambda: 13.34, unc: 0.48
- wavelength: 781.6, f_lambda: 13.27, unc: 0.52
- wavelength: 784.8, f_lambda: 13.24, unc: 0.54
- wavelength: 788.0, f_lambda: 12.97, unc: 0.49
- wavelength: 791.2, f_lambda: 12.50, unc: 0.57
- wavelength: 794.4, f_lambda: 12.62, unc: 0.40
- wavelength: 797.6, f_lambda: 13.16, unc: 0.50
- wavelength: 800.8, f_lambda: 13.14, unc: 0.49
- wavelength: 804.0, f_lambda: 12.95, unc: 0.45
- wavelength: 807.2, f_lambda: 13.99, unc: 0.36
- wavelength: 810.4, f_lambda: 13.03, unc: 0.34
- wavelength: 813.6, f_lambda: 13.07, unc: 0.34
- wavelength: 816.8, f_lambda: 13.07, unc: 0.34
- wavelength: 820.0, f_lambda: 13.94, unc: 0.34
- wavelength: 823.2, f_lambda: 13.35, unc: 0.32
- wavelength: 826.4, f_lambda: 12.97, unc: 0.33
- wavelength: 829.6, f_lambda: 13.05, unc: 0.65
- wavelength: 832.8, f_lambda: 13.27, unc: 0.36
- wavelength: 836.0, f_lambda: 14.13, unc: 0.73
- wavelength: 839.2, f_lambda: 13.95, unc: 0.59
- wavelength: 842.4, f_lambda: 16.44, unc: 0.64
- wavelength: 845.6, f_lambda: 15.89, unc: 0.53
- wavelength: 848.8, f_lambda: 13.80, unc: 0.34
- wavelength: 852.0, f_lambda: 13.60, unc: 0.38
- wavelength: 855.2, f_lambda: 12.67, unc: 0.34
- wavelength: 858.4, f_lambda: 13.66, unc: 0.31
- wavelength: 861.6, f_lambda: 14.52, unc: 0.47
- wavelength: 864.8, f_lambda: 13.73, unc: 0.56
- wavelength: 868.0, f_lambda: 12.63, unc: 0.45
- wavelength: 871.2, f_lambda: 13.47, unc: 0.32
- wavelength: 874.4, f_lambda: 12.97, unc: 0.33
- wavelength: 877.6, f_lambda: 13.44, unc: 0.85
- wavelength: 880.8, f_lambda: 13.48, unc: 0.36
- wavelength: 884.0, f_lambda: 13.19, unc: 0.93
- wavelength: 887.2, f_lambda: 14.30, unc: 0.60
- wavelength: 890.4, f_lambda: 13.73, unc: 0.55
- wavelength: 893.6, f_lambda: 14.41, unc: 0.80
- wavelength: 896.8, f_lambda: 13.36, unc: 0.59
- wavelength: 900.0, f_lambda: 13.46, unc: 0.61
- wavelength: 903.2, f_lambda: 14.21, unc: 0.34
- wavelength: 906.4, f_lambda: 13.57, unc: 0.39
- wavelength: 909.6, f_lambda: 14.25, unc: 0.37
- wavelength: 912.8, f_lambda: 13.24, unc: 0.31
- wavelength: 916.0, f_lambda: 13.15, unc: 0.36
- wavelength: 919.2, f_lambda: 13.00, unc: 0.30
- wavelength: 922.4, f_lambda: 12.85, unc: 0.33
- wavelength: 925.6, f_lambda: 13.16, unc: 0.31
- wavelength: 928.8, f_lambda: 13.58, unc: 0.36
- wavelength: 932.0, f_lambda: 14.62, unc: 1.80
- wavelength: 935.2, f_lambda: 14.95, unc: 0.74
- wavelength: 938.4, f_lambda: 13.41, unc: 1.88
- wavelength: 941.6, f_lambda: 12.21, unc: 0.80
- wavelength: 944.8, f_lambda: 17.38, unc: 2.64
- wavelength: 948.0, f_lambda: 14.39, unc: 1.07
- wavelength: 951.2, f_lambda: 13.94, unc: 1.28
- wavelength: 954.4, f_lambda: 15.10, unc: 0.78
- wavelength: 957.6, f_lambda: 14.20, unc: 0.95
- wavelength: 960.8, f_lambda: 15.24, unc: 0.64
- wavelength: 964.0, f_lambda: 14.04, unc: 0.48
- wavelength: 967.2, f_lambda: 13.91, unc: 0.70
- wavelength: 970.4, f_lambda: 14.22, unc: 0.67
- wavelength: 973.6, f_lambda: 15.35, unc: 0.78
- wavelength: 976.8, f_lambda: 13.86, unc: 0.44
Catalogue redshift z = 0.283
